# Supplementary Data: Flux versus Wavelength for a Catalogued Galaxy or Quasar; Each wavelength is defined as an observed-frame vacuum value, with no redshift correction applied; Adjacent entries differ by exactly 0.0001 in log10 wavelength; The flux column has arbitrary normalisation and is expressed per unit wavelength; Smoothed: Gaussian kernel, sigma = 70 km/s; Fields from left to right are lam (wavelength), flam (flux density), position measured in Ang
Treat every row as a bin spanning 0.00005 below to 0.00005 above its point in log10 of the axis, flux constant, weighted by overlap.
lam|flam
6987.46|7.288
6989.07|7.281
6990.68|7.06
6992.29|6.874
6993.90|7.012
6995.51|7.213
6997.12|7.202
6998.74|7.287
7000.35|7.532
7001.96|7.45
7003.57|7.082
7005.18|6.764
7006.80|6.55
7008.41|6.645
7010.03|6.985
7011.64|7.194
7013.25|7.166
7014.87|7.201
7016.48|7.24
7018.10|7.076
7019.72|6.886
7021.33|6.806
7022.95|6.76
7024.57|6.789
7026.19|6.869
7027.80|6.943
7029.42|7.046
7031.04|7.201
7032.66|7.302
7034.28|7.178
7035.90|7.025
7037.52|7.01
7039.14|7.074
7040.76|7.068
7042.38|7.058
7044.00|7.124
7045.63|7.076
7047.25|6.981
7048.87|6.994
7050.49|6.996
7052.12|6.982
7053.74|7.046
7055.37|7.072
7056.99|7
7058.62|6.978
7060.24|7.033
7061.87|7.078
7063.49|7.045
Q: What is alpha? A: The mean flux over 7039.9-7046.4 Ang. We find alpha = 7.08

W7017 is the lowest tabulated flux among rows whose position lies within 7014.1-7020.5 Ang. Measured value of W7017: 6.886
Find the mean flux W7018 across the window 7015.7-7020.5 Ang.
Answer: 7.06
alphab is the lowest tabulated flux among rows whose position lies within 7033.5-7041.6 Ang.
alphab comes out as 7.01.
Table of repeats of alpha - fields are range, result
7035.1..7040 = 7.04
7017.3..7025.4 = 6.86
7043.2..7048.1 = 7.06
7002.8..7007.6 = 6.79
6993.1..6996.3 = 7.11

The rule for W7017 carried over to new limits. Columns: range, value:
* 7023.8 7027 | 6.789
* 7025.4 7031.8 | 6.869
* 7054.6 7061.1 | 6.978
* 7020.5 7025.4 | 6.76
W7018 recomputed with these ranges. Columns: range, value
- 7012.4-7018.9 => 7.17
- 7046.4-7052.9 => 6.99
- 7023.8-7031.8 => 6.97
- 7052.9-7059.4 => 7.02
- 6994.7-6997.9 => 7.21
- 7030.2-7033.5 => 7.24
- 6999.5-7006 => 7.21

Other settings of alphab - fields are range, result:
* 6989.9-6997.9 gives 6.874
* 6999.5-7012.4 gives 6.55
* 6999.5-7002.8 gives 7.45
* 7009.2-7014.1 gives 6.985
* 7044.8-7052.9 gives 6.981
